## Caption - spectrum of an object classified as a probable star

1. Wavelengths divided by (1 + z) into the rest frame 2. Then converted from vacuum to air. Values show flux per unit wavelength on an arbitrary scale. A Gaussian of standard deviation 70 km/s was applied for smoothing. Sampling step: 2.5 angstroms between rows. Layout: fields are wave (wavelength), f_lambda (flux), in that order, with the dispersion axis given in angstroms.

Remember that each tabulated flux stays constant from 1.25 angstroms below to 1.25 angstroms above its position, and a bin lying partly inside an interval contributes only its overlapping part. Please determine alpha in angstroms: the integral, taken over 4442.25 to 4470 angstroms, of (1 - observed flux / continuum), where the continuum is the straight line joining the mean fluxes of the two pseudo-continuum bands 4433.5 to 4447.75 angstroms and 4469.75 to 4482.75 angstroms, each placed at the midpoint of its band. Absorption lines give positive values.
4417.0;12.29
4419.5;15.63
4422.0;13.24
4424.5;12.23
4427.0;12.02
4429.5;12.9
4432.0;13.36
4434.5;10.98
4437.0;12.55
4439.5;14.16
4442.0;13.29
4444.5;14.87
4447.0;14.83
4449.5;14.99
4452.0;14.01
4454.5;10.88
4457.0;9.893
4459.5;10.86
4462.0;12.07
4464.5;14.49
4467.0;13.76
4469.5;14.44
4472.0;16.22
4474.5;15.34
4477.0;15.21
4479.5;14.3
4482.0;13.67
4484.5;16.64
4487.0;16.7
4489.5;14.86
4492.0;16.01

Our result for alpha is 1.8 angstroms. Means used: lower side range 13.4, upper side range 15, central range 13.2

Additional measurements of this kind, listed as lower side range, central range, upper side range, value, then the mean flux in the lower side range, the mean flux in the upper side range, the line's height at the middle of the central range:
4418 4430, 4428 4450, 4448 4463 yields -1.4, 13.2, 12.2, 12.7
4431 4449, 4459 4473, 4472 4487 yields 0.9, 13.5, 15.3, 14.7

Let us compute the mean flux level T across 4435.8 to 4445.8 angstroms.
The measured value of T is 13.7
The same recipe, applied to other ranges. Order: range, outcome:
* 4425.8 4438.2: 12.4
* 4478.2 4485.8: 14.9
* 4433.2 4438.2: 11.8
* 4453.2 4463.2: 10.9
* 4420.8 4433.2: 12.7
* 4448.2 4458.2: 12.5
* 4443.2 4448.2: 14.8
